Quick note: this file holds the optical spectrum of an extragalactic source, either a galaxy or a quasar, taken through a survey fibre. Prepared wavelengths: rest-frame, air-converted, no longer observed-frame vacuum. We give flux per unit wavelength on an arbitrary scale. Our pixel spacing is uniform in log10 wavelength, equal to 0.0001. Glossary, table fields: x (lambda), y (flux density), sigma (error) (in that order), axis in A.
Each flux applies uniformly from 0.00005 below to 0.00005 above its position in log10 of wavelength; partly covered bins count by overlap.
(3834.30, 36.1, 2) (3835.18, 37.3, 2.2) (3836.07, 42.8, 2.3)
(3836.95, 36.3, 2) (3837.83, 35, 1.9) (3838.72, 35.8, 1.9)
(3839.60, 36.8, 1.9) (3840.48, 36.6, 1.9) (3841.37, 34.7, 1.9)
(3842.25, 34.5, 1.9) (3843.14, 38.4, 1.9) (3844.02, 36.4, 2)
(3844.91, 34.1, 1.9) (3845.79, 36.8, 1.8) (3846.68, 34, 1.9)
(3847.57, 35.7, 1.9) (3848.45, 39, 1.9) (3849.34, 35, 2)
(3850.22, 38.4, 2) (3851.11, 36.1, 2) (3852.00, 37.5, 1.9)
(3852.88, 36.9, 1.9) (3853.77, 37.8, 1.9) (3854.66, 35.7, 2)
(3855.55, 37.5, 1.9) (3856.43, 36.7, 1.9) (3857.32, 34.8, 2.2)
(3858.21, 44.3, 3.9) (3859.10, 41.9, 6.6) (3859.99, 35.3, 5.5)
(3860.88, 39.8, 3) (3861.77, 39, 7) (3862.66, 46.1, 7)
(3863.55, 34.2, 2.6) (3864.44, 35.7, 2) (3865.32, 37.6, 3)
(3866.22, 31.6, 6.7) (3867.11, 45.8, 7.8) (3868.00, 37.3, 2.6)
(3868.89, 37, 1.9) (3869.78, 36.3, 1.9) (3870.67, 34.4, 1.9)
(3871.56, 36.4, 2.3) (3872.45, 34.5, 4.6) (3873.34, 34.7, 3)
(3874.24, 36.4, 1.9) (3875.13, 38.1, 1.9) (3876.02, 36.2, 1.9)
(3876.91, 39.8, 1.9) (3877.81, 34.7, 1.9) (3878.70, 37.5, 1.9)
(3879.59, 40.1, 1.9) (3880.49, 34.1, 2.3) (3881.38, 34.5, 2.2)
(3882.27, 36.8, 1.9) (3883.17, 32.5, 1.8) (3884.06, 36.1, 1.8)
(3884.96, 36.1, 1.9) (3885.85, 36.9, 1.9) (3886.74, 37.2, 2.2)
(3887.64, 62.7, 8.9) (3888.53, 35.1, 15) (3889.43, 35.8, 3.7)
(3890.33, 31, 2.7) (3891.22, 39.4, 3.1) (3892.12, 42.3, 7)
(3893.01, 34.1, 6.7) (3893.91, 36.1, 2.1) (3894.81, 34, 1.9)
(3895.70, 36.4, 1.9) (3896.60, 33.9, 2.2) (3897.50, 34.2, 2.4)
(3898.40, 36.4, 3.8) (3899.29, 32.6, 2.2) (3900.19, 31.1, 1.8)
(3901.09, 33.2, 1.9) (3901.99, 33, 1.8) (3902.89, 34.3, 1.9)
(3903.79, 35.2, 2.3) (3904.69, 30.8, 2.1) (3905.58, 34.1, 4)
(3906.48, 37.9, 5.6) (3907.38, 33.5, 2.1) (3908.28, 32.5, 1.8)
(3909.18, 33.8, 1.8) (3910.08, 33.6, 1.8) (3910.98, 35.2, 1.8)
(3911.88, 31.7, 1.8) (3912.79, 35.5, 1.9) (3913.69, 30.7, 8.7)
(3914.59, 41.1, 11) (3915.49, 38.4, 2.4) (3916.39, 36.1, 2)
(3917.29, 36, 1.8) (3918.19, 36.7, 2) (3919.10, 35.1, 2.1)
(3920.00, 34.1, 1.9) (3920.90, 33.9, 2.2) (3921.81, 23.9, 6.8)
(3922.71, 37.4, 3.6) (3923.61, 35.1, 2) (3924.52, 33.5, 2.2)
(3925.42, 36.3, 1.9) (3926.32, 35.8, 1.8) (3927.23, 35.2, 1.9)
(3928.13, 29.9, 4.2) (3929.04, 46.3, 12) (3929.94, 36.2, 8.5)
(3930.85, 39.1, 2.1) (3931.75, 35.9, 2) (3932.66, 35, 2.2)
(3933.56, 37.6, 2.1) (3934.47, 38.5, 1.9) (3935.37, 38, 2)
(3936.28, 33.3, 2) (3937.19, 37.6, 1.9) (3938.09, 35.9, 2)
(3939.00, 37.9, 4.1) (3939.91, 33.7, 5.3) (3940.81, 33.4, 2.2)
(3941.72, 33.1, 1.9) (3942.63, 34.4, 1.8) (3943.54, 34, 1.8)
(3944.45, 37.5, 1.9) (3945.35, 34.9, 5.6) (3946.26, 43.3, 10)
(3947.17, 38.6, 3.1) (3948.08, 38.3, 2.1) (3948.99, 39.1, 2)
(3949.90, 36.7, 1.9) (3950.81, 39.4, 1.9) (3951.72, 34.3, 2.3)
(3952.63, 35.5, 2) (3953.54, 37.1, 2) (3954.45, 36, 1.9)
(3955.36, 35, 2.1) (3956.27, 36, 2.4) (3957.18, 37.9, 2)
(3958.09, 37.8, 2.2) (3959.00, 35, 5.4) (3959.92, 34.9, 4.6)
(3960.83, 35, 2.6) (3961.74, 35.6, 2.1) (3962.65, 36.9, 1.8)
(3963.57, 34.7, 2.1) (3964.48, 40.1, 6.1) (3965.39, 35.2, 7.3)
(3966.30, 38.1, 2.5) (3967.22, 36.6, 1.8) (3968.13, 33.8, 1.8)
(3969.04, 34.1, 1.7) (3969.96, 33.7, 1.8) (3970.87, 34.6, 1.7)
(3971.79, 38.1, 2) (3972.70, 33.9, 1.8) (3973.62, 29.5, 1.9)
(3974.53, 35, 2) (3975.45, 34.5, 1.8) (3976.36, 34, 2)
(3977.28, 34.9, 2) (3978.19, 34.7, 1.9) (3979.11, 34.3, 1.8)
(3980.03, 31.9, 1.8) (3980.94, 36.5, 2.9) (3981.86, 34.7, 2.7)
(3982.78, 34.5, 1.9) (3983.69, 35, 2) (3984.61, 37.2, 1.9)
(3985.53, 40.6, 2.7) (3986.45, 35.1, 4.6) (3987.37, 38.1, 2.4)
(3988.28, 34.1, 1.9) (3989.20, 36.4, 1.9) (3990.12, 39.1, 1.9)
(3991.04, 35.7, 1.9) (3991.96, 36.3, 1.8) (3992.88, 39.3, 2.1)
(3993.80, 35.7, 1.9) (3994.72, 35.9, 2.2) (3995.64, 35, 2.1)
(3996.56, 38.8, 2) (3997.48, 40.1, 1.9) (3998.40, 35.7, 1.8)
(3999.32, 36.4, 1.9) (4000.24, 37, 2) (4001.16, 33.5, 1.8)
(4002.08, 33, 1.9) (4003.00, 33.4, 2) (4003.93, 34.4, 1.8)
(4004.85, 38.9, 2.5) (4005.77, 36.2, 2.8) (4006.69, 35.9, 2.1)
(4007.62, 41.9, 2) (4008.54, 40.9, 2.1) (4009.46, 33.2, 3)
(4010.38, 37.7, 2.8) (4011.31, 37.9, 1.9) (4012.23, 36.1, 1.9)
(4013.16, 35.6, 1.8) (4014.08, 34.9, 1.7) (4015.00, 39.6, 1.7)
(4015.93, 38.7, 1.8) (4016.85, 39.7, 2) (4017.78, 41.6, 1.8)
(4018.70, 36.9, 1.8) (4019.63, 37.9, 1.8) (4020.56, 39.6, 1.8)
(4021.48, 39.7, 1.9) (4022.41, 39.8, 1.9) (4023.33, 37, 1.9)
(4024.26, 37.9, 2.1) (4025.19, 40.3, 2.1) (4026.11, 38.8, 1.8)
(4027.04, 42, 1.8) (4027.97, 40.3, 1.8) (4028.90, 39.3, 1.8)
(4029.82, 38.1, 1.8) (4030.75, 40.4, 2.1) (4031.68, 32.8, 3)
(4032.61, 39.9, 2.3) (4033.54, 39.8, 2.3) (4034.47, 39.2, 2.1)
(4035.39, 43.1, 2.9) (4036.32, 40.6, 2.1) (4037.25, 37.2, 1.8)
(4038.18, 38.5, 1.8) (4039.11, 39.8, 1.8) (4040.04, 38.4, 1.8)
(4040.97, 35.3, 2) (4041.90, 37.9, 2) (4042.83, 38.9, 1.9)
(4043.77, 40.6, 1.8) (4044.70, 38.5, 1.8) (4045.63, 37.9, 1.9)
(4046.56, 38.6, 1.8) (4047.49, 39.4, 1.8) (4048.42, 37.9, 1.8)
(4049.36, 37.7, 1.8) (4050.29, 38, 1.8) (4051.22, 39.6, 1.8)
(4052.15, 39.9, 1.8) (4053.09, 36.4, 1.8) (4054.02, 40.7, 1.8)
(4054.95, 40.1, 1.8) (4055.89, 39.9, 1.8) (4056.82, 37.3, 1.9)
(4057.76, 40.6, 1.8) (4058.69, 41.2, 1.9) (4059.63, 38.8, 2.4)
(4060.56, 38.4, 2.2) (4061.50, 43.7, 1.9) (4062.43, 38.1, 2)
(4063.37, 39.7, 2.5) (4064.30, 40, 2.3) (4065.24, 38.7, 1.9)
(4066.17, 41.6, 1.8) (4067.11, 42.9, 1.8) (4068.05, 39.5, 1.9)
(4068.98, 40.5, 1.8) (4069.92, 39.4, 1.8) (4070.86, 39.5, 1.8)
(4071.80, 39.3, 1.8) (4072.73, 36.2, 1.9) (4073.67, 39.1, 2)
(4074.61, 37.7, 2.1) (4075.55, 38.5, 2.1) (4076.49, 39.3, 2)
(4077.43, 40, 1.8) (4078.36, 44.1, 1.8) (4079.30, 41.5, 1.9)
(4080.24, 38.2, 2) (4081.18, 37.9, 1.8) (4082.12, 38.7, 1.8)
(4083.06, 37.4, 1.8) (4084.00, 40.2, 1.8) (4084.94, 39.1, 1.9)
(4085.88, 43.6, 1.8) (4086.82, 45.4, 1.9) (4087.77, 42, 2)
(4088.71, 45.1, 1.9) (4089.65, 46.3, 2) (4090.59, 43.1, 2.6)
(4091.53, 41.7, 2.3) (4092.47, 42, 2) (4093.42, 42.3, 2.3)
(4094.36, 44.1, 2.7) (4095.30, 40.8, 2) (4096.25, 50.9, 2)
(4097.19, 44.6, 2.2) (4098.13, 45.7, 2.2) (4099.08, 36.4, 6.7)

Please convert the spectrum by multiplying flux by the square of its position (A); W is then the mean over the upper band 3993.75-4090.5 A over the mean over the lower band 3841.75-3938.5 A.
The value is 1.2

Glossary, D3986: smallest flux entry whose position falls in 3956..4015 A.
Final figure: 29.5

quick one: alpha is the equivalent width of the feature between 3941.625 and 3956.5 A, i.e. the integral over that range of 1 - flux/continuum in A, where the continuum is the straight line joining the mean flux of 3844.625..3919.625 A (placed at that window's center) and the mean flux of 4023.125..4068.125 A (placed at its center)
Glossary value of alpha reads 0.3 A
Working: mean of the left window 36.4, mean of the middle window 36.8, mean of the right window 39.2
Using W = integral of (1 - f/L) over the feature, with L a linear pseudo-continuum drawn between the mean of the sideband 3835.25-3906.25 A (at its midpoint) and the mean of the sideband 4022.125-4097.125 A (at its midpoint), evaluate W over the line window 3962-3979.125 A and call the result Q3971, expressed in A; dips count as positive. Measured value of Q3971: 1.5 A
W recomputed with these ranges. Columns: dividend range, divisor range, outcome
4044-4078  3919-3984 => 1.16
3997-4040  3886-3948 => 1.12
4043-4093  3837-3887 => 1.21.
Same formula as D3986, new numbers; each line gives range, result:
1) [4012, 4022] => 34.9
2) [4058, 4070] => 38.1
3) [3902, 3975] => 23.9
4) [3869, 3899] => 31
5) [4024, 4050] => 32.8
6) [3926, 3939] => 29.9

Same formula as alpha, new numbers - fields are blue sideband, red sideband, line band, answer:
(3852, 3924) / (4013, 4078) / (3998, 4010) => 0.7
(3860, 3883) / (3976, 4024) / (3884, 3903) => 0.3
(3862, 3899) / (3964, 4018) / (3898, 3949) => 2.0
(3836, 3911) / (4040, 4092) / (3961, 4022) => 3.5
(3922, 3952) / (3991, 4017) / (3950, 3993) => 1.0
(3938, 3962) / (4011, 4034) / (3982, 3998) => 0.3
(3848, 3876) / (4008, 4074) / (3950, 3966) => 0.8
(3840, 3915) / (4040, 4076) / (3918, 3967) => 1.7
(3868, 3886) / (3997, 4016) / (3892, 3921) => 1.3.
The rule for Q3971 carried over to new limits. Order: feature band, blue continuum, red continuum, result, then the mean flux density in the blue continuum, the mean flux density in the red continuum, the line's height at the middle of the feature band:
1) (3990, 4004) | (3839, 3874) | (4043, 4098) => 1.1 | 37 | 40.4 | 39.3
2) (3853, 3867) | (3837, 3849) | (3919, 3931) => -0.9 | 36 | 35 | 35.8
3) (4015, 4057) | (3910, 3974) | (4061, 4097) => 0.5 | 35.8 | 41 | 39.4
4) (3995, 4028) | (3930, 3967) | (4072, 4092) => 0.7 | 36.5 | 40.7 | 38.5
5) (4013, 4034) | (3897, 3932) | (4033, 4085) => -0.3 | 34.7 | 39.3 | 38.2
